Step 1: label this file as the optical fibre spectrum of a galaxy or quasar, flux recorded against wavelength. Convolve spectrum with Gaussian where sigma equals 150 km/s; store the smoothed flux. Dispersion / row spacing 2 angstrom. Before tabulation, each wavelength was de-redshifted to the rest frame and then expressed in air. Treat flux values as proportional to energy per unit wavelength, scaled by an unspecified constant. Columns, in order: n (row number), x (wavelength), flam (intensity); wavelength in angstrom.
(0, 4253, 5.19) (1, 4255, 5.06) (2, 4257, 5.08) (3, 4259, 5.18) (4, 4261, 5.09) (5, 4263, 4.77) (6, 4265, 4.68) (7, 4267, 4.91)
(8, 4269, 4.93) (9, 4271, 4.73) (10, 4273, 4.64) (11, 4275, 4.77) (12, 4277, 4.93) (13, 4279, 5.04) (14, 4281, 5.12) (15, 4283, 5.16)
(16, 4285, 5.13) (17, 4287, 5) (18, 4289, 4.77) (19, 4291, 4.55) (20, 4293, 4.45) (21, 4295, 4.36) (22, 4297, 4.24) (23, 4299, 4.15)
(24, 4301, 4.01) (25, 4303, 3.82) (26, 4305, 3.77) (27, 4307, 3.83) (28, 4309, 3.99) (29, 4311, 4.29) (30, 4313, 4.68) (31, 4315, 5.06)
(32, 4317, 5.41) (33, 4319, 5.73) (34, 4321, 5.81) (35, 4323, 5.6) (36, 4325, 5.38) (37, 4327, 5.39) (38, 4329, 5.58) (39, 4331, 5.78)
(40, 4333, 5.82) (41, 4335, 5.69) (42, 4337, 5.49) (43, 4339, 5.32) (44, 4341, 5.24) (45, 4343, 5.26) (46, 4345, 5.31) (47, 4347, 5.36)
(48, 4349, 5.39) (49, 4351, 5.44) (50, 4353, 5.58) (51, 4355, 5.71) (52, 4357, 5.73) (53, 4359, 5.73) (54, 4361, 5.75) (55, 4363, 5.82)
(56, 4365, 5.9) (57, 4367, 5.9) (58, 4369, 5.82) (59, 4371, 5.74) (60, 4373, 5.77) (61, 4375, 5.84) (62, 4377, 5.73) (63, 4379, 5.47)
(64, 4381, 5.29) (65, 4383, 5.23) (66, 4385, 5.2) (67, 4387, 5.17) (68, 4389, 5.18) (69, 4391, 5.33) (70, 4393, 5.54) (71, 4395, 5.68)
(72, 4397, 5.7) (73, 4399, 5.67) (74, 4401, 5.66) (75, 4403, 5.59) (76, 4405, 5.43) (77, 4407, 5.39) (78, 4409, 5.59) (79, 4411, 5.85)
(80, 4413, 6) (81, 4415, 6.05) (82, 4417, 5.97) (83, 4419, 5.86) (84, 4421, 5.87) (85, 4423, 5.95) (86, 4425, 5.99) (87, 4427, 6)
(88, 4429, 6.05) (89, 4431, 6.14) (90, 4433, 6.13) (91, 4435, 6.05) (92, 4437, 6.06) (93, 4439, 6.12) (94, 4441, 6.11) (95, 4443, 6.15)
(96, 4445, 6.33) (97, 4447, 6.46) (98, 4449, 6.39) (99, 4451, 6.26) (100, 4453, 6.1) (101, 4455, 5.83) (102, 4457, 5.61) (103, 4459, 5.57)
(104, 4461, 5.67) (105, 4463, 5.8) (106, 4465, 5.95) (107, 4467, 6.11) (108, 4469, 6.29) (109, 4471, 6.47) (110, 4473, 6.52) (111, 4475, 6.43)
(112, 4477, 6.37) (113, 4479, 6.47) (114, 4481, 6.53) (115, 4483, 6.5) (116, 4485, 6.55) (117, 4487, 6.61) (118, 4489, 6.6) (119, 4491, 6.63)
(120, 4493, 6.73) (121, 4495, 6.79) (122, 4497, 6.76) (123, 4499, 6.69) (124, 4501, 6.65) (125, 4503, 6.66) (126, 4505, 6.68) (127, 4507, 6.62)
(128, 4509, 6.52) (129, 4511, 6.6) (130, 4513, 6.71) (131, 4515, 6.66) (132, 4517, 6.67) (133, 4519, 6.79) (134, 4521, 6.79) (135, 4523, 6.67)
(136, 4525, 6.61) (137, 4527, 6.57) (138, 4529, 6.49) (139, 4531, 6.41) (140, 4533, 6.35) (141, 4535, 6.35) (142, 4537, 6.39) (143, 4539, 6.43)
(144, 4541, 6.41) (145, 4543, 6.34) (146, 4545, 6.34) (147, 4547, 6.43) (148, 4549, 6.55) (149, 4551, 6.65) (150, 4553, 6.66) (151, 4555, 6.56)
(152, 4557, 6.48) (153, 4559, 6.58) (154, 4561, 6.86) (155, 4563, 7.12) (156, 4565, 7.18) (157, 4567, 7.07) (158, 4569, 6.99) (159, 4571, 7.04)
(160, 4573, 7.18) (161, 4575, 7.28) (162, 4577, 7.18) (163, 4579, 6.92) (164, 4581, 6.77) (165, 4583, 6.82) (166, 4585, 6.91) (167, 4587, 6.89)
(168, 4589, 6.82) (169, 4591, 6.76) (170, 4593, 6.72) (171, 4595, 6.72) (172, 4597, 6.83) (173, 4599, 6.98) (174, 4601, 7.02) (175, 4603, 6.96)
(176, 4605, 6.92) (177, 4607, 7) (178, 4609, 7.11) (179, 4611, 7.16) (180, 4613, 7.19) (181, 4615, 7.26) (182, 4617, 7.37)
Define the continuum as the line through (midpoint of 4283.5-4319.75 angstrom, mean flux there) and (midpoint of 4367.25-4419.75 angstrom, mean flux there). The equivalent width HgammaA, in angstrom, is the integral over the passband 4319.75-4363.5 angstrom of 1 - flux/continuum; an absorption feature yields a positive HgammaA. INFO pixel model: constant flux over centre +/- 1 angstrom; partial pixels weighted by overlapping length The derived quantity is -4.96 angstrom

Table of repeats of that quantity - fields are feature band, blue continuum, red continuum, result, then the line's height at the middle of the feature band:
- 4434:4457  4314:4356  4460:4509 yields 0.24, 6.21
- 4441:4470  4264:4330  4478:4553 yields 0.20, 6.08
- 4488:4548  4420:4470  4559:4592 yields -0.18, 6.56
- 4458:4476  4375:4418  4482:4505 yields 0.76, 6.36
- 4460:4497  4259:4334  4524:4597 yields -1.56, 6.14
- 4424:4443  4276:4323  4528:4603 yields -1.17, 5.72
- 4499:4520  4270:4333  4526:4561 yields -1.37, 6.25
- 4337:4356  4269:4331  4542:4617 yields -0.96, 5.14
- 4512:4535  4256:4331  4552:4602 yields -0.34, 6.5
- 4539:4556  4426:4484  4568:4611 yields 0.54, 6.7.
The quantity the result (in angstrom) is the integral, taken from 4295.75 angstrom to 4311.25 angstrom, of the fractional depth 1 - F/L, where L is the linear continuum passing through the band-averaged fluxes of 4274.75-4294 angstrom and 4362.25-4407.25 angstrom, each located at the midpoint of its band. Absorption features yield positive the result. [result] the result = 3.1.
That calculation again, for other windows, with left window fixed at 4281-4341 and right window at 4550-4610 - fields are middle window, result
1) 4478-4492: -0.8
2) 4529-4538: 0.2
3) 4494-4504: -0.6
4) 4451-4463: 0.4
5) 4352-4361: -0.8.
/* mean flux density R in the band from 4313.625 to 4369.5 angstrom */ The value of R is 5.56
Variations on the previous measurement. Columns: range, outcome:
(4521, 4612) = 6.77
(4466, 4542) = 6.55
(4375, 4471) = 5.83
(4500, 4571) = 6.63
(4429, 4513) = 6.33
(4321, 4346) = 5.5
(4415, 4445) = 6.04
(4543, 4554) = 6.51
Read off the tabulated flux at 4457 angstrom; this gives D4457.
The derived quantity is 5.61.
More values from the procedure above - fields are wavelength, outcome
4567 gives 7.07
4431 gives 6.14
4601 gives 7.02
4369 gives 5.82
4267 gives 4.91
